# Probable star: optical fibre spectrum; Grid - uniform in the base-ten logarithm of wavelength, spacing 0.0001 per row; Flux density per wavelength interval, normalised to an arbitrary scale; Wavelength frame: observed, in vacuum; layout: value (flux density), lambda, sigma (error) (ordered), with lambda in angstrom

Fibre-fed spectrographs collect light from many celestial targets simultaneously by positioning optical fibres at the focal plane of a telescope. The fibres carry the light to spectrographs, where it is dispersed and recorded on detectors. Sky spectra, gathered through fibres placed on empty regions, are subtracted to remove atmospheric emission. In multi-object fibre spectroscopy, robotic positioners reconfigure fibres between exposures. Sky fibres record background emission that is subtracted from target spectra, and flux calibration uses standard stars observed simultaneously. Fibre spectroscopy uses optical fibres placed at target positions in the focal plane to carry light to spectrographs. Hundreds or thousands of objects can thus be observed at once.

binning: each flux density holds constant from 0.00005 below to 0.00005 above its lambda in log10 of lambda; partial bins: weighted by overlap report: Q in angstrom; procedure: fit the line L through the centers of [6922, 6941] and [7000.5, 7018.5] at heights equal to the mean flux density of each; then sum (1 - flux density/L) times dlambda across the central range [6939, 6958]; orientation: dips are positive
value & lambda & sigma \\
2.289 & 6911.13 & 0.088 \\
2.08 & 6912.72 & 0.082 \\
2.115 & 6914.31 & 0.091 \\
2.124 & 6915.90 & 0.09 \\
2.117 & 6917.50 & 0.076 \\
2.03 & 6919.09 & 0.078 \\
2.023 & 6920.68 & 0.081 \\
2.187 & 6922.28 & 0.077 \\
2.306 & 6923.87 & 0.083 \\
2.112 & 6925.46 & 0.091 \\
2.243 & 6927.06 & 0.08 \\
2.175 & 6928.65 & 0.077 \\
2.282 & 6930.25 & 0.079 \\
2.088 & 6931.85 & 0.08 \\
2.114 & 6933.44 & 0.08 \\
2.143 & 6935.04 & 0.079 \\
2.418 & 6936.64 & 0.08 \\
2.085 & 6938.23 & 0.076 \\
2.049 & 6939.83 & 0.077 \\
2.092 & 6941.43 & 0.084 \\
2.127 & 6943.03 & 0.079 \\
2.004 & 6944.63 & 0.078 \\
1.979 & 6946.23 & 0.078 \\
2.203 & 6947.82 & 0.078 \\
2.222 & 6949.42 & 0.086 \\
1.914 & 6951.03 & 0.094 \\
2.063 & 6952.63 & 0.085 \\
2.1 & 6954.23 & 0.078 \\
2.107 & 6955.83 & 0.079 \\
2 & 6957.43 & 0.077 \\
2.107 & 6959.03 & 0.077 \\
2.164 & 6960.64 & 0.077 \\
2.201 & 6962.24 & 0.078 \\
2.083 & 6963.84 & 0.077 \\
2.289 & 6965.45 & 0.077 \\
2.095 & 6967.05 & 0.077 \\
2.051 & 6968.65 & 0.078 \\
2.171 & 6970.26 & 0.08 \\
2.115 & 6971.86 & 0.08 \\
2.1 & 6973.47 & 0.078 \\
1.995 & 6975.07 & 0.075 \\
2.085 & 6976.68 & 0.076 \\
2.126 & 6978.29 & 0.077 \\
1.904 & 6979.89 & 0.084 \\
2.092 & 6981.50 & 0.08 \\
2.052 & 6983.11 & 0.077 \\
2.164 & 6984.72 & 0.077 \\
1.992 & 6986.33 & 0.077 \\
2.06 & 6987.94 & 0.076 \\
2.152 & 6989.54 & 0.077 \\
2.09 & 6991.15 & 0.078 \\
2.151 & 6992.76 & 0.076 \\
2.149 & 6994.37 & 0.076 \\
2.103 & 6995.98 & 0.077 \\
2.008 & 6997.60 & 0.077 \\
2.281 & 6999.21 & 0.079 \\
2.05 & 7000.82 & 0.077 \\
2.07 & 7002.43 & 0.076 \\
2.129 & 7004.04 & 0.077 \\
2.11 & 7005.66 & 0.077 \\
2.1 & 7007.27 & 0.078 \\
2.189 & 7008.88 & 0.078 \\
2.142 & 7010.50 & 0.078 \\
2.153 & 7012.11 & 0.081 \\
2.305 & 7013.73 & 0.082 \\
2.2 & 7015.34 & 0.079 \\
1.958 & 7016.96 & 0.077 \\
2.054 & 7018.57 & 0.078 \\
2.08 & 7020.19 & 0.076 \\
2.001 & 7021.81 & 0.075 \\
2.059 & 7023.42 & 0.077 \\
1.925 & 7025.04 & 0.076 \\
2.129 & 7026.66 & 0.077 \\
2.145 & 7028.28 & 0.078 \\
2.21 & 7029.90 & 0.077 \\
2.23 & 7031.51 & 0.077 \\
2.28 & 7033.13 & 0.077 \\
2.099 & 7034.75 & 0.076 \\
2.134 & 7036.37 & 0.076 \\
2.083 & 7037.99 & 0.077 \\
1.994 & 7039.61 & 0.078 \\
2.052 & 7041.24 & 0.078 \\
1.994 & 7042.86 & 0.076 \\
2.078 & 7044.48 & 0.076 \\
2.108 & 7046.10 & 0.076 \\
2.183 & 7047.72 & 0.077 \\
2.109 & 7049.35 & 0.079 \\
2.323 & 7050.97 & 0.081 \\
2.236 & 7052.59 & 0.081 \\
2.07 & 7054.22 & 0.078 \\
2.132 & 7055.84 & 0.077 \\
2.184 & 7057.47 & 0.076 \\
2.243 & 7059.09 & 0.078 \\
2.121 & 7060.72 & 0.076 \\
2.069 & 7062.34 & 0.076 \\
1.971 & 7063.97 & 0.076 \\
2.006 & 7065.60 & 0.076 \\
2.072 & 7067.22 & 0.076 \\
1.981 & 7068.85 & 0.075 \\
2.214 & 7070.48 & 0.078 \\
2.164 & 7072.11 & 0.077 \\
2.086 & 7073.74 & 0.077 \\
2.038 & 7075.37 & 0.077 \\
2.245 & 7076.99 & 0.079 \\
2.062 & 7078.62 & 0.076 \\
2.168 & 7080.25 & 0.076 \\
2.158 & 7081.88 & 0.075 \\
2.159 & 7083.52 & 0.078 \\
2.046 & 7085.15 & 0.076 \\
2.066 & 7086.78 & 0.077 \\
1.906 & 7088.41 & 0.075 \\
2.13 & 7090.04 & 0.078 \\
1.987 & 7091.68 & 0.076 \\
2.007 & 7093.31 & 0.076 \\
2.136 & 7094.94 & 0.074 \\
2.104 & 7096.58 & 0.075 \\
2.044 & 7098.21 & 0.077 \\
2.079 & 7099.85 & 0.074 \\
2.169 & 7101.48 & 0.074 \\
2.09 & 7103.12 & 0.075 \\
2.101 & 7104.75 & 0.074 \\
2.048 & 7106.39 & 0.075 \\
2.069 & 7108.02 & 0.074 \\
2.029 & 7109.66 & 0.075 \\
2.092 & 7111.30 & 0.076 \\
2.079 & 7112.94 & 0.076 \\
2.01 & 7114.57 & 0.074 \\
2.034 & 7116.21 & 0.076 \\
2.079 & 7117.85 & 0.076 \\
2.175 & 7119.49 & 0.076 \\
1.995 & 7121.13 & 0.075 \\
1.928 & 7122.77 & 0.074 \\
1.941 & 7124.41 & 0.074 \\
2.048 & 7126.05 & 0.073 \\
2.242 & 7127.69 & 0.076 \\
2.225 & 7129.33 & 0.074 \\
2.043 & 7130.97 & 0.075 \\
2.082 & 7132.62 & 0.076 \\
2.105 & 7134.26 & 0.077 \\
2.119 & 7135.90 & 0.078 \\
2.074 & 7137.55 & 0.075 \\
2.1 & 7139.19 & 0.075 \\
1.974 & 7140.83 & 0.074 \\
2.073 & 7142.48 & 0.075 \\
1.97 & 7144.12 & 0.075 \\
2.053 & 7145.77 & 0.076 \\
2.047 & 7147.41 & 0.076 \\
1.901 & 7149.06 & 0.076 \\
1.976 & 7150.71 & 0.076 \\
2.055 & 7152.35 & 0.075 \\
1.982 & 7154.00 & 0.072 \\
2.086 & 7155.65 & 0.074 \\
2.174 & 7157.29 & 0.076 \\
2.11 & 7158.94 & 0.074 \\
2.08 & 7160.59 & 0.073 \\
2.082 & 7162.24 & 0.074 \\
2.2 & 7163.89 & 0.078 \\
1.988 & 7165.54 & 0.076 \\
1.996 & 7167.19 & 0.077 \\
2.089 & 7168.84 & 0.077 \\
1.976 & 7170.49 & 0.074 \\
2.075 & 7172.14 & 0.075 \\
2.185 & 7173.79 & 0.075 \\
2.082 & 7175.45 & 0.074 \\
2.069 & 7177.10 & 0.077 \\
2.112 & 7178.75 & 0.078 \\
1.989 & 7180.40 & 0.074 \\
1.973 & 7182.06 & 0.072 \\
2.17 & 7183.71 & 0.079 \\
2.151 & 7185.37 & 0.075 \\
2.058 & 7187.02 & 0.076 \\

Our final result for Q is 0.9 angstrom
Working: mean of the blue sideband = 2.18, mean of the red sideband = 2.13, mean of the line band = 2.07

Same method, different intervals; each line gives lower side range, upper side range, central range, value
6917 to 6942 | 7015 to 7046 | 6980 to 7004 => 0.2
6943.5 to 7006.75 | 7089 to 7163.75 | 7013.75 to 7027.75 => 0.1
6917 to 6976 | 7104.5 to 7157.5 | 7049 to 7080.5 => -0.7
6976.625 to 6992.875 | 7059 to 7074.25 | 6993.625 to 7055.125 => -1.1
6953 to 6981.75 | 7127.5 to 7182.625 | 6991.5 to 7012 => -0.3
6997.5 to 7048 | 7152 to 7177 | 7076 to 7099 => 0.1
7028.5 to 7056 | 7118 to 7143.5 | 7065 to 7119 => 0.5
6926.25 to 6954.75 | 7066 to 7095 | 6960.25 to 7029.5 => 0.3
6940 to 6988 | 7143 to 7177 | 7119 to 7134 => -0.1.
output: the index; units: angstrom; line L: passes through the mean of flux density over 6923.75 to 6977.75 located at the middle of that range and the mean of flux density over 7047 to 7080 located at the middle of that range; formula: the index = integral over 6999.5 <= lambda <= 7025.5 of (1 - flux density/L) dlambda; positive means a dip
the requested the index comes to 0.3 angstrom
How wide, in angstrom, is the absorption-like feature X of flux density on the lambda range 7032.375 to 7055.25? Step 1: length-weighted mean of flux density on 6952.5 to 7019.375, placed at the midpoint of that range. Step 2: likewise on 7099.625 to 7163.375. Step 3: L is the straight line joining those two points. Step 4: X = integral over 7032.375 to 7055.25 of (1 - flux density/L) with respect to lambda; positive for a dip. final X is -0.36 angstrom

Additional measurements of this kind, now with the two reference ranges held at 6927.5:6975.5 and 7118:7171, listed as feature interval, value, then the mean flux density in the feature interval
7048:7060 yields -0.6 angstrom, 2.18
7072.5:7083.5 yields -0.3 angstrom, 2.13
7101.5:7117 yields 0.0 angstrom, 2.07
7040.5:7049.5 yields 0.0 angstrom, 2.09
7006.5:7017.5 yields -0.3 angstrom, 2.15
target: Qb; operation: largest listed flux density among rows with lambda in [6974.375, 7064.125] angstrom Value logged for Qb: 2.323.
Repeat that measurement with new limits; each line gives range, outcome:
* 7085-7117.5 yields 2.169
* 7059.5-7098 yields 2.245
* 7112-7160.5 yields 2.242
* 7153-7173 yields 2.2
